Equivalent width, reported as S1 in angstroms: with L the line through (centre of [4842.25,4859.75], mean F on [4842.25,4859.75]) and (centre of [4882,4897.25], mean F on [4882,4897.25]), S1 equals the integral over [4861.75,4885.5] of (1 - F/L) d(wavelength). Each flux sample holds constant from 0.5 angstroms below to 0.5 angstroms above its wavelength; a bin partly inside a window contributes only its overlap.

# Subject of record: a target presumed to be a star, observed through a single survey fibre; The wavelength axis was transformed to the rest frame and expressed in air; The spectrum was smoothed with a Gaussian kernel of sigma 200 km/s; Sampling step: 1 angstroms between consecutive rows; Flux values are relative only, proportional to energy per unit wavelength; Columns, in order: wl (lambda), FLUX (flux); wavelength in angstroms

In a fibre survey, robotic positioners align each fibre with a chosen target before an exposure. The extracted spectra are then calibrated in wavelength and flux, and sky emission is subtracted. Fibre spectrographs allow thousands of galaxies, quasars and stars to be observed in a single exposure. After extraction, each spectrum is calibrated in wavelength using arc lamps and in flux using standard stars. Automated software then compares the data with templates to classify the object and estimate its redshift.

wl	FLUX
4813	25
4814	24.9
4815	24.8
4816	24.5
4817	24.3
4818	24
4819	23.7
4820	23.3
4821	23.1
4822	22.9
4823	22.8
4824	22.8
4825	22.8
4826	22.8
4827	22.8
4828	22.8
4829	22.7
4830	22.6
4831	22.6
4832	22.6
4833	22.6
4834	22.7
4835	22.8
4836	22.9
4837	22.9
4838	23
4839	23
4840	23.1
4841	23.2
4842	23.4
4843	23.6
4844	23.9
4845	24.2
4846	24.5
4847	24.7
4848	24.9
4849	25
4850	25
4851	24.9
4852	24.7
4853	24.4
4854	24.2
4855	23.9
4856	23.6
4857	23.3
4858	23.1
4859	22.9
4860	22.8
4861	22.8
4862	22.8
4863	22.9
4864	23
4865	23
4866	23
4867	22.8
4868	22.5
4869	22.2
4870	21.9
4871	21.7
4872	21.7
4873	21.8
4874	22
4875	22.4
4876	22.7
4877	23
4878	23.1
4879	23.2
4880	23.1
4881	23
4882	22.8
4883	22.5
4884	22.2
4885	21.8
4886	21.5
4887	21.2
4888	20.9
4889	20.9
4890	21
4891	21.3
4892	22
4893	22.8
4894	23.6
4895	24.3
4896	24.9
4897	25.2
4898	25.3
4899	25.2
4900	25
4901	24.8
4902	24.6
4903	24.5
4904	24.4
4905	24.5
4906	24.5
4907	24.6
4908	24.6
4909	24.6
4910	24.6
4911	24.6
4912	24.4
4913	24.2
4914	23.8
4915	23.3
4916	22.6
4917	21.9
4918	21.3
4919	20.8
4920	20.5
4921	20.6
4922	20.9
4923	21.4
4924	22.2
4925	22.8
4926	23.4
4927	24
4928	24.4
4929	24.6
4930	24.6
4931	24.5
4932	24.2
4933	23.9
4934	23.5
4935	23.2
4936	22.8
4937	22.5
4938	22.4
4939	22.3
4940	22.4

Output 0.6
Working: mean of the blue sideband 24.1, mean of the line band 22.5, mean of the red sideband 22.4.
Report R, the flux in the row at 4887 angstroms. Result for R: 21.2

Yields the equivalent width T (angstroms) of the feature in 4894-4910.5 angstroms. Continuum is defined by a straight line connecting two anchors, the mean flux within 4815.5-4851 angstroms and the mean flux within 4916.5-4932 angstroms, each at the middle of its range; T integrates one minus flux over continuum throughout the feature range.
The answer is -1.4 angstroms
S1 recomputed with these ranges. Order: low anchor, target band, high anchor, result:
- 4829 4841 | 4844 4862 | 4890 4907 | -0.65 angstroms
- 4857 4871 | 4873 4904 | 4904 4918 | 0.44 angstroms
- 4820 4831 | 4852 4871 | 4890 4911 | 0.33 angstroms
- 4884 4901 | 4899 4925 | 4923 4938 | -0.14 angstroms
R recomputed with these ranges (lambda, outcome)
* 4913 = 24.2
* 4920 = 20.5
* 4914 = 23.8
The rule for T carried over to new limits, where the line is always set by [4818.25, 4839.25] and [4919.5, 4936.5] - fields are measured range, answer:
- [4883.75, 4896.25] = 0.46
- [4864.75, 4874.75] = 0.30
